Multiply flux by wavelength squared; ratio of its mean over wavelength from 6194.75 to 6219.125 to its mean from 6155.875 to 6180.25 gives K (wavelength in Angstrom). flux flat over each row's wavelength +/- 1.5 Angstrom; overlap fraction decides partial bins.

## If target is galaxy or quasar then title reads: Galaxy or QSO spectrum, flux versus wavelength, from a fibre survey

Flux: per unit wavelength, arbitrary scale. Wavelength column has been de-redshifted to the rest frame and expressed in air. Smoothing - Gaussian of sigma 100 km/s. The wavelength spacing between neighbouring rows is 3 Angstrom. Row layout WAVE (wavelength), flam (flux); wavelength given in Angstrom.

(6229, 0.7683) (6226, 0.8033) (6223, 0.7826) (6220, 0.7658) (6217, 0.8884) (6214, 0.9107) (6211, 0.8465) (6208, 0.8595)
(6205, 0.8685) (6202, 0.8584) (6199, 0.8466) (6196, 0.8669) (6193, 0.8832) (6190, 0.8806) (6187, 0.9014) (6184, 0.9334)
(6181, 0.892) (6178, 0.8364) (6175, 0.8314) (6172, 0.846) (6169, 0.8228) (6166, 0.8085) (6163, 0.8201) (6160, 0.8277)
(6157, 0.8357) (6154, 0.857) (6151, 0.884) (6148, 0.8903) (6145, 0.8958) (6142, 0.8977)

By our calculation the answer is 1.06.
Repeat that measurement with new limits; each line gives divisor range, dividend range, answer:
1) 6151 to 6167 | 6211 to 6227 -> 1.02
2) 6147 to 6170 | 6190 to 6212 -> 1.04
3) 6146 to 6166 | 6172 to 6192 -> 1.04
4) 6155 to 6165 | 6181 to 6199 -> 1.08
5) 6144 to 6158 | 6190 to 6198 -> 1.02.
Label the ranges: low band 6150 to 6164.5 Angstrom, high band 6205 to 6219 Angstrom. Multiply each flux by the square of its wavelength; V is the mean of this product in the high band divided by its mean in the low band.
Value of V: 1.05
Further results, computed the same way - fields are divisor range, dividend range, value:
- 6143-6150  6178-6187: 1.02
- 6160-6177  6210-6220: 1.06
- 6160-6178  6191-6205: 1.06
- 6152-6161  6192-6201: 1.04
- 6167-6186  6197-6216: 1.02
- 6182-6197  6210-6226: 0.94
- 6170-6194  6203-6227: 0.97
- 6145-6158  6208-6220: 1.01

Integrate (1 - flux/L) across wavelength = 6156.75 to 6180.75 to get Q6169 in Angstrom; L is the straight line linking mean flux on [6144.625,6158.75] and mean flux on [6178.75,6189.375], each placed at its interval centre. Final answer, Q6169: 1.5 Angstrom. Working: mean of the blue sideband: 0.87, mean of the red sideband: 0.901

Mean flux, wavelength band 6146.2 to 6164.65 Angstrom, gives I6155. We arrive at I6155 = 0.853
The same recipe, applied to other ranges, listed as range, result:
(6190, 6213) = 0.864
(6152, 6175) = 0.832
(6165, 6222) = 0.86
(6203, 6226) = 0.843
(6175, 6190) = 0.884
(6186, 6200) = 0.876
